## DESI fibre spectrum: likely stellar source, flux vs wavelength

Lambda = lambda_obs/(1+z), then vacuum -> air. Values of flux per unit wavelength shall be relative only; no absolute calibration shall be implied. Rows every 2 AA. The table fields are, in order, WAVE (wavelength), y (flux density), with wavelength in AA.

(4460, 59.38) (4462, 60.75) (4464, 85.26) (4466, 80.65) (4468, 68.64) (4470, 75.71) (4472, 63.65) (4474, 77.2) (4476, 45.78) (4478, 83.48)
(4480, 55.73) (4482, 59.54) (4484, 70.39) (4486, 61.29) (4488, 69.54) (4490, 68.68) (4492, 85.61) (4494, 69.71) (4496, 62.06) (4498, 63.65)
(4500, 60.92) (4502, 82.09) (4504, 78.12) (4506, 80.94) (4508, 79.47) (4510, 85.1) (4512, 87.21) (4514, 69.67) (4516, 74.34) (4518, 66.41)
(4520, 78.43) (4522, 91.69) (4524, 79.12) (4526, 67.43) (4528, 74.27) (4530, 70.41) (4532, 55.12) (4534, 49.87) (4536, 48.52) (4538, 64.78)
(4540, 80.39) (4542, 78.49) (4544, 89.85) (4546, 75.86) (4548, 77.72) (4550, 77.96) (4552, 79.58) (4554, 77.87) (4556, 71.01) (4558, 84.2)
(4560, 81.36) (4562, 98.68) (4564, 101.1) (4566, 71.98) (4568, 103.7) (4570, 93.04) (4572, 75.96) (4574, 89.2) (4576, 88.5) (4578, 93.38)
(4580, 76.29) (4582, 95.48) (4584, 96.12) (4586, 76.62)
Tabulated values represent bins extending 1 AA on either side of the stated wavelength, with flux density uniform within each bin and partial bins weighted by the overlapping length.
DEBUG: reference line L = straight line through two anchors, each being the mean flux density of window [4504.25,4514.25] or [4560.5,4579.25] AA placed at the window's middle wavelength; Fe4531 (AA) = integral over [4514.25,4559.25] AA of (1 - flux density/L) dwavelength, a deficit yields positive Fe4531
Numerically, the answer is 6.3 AA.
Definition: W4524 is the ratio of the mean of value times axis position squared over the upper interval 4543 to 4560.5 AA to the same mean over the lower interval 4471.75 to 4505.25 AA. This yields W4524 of 1.20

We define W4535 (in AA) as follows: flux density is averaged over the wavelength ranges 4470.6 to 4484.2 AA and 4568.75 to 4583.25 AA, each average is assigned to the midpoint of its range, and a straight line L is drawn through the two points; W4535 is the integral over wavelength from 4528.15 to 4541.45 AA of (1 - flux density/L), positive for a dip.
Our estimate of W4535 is 2.6 AA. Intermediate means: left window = 65.1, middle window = 62.9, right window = 87.8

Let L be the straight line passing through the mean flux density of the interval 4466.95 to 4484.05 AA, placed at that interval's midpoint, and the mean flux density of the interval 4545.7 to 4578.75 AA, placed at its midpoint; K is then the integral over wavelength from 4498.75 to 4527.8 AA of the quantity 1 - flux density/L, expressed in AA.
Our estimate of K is -1.0 AA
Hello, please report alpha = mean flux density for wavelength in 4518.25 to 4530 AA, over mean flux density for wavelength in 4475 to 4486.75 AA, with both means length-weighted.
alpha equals 1.22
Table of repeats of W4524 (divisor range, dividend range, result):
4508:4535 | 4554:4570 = 1.21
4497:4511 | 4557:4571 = 1.23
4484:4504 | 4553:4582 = 1.28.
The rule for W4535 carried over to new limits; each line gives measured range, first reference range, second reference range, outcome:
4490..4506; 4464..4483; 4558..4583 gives 0.4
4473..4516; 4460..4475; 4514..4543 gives -0.1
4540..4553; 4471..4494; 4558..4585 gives 0.5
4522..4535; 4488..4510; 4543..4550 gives 1.6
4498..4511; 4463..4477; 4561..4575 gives 0.2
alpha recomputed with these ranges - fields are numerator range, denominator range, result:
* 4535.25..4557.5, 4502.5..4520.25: 0.97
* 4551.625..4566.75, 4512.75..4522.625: 1.10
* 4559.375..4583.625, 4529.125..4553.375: 1.26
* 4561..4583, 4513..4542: 1.29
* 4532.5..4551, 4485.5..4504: 1.02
